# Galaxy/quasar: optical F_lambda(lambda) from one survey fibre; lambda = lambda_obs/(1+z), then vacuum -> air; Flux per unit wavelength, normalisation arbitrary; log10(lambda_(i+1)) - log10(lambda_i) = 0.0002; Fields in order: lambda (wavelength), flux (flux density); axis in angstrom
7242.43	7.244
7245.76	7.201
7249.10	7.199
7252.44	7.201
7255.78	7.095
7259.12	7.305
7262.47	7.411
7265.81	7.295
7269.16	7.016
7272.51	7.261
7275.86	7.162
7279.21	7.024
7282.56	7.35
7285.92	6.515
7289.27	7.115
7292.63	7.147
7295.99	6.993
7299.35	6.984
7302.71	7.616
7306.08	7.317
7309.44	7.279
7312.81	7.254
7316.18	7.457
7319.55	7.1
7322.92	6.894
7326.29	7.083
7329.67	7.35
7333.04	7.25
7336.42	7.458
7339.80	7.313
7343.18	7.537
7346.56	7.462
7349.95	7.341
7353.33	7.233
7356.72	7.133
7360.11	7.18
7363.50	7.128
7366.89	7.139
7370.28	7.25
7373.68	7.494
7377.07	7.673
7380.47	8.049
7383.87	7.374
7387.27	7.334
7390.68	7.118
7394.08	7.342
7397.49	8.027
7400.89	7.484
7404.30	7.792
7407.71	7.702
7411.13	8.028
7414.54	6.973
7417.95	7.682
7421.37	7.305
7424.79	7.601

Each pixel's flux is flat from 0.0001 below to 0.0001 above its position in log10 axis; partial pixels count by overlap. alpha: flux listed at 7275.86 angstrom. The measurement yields 7.162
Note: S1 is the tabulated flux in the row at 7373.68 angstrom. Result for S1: 7.494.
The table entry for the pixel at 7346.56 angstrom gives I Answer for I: 7.462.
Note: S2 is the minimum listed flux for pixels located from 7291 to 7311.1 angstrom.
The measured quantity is 6.984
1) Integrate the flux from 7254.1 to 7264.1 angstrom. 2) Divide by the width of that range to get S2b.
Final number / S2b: 7.27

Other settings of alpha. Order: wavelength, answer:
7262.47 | 7.411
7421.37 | 7.305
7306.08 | 7.317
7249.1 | 7.199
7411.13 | 8.028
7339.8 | 7.313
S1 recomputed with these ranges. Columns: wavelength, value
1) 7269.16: 7.016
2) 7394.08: 7.342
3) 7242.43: 7.244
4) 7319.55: 7.1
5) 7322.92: 6.894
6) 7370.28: 7.25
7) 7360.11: 7.18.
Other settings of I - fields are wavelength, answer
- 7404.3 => 7.792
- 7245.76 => 7.201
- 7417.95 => 7.682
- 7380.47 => 8.049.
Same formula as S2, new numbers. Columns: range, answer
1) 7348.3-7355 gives 7.233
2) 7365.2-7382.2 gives 7.139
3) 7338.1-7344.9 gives 7.313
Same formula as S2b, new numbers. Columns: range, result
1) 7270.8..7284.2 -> 7.2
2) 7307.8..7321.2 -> 7.27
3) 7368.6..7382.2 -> 7.62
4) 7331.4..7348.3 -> 7.4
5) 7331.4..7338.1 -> 7.35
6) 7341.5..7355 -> 7.39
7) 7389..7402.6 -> 7.5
